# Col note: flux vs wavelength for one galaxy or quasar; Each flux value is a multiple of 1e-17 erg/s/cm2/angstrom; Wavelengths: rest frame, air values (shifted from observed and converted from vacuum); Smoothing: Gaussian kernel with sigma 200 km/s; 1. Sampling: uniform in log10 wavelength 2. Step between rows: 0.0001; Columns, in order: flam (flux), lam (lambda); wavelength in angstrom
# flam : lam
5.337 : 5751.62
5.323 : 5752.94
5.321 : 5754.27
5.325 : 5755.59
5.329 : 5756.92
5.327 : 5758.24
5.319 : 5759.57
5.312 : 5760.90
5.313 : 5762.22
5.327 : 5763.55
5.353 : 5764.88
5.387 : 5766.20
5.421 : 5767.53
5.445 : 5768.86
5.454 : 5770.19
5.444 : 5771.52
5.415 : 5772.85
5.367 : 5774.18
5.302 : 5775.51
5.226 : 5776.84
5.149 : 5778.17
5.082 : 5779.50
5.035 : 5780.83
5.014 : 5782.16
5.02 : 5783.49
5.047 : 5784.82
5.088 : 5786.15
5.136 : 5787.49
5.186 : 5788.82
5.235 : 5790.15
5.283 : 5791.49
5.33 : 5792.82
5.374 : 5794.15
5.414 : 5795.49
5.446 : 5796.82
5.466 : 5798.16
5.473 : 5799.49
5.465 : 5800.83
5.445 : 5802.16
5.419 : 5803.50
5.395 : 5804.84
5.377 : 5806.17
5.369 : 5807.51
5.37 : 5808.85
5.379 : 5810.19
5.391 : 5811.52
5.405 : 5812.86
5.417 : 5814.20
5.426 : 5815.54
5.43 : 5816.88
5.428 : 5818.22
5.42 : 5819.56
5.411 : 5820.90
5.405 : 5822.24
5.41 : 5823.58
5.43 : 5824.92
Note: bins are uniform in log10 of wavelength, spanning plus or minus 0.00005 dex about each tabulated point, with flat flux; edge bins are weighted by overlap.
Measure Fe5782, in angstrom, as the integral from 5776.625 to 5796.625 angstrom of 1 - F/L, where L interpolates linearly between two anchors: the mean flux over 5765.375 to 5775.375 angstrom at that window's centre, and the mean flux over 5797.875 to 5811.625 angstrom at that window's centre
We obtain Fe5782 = 0.9 angstrom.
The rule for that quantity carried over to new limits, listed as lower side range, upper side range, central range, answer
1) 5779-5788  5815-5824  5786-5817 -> -0.76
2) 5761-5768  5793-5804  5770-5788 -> 0.66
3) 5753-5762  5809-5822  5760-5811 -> 0.52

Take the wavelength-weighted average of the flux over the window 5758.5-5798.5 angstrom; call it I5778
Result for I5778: 5.28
